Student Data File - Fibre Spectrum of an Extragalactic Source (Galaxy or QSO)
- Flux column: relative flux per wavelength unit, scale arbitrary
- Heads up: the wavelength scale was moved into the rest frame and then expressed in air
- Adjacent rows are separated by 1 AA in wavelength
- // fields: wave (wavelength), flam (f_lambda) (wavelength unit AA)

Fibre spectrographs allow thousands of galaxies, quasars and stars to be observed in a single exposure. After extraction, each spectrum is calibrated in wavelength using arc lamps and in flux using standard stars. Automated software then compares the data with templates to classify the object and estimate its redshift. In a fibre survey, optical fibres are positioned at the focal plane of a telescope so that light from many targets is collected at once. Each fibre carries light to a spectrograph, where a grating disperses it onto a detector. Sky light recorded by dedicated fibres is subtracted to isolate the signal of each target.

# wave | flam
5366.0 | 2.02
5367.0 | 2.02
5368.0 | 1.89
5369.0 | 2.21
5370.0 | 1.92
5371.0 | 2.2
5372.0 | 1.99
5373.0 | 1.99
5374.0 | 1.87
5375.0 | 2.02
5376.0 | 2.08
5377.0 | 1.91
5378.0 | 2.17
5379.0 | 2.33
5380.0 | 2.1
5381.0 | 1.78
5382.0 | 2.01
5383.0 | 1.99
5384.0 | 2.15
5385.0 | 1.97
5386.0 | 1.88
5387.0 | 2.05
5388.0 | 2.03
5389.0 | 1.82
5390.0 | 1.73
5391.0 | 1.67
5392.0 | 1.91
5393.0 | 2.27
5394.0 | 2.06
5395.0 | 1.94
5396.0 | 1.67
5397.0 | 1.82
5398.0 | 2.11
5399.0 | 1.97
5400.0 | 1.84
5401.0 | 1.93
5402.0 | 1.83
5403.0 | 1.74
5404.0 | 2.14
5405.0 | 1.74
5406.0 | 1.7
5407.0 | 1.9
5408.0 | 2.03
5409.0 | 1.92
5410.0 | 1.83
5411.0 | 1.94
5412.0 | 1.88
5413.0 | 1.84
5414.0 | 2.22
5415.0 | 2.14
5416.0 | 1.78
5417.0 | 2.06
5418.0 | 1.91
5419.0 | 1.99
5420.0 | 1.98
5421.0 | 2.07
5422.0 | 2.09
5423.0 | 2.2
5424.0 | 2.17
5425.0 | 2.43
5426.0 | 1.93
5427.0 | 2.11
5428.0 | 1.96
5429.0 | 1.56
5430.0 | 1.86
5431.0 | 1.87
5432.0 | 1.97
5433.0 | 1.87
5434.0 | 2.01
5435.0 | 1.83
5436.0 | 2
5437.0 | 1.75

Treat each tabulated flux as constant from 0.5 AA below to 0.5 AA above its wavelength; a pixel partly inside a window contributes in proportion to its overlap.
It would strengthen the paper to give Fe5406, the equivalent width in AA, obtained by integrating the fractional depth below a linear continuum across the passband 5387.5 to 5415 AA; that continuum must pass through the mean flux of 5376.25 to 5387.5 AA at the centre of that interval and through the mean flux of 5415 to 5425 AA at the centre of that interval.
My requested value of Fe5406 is 1.8 AA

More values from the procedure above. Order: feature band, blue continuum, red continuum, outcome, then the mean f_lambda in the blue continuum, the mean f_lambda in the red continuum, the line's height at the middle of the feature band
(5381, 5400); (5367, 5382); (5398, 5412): 0.2 AA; 2.03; 1.89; 1.96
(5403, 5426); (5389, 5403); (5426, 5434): -1.2 AA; 1.9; 1.9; 1.9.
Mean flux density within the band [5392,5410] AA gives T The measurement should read 1.92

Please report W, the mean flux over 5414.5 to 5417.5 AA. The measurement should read 1.99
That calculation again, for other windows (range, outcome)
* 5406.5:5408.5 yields 1.96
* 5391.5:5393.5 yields 2.09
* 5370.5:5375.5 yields 2.01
